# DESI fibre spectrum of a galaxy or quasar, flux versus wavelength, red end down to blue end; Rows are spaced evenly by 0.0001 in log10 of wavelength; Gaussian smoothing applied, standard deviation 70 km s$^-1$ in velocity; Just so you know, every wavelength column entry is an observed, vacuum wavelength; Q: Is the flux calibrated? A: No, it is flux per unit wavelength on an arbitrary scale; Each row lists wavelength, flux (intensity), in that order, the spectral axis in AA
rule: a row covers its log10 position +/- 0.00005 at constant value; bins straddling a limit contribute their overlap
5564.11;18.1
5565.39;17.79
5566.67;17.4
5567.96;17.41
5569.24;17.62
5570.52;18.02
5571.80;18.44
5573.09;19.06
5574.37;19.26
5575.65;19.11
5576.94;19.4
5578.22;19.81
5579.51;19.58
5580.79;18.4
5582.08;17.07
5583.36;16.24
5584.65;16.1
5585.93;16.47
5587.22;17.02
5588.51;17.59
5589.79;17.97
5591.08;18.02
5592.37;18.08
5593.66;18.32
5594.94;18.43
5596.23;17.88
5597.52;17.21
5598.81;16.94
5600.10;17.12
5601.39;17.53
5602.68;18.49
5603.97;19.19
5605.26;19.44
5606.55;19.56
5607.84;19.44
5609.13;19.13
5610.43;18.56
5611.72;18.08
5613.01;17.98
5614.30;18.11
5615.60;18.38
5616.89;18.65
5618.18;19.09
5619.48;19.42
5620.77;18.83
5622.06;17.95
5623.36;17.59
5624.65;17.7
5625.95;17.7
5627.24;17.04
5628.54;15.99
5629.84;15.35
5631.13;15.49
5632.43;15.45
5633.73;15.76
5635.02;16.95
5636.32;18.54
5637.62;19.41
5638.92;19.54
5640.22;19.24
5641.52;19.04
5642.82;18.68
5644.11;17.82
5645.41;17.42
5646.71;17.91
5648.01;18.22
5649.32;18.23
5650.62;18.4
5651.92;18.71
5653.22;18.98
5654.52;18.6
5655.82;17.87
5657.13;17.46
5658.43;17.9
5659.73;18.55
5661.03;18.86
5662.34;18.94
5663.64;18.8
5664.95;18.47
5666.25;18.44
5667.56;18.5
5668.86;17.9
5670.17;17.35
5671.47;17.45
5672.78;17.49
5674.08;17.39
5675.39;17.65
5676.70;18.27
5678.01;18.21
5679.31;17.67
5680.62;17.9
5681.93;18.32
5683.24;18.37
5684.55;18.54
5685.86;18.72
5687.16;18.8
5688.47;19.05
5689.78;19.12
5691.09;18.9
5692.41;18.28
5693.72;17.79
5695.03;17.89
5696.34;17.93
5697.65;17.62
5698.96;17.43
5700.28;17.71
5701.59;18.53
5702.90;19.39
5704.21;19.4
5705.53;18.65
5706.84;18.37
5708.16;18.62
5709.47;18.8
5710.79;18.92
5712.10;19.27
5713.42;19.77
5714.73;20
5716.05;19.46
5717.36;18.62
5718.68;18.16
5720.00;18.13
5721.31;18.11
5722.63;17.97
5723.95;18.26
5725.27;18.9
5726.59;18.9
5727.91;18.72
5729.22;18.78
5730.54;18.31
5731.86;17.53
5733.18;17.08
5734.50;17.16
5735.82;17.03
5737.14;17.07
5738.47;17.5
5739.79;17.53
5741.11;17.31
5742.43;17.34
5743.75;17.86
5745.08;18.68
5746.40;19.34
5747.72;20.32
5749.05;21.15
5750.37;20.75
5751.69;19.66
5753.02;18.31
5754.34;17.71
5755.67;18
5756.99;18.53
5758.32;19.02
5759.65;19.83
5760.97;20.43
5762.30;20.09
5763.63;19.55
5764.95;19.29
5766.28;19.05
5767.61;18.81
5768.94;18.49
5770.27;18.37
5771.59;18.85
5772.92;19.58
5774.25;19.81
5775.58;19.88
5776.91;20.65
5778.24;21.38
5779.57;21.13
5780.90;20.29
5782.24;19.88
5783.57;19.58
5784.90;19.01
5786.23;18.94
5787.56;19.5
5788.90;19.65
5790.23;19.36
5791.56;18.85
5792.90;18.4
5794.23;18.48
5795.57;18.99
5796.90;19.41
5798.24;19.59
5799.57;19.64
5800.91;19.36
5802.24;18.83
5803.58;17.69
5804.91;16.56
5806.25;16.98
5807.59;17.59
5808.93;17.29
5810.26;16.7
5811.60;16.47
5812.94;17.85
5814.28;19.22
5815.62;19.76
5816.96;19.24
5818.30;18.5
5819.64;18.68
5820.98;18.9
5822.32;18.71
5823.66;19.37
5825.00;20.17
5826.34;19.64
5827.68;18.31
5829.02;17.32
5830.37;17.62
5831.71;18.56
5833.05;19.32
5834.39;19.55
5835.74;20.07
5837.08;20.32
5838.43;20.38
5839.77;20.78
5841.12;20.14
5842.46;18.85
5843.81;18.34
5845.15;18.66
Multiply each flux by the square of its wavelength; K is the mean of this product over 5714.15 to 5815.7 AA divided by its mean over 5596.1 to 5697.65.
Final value 1.08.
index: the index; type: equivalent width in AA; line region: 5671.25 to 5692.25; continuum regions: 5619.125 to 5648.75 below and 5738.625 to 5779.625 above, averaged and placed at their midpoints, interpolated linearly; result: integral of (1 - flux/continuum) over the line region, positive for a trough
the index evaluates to 0.0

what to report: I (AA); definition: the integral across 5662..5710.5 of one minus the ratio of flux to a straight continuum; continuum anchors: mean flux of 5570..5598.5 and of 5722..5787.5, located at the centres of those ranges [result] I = 0.8 AA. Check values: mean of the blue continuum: 18.1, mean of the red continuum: 18.9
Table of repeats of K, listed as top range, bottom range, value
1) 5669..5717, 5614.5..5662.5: 1.04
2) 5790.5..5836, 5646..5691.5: 1.07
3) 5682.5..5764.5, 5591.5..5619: 1.06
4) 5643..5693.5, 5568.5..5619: 1.03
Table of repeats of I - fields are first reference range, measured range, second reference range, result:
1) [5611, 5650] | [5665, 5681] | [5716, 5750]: 0.1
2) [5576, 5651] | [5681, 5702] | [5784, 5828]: -0.1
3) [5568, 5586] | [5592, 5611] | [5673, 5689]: -0.1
